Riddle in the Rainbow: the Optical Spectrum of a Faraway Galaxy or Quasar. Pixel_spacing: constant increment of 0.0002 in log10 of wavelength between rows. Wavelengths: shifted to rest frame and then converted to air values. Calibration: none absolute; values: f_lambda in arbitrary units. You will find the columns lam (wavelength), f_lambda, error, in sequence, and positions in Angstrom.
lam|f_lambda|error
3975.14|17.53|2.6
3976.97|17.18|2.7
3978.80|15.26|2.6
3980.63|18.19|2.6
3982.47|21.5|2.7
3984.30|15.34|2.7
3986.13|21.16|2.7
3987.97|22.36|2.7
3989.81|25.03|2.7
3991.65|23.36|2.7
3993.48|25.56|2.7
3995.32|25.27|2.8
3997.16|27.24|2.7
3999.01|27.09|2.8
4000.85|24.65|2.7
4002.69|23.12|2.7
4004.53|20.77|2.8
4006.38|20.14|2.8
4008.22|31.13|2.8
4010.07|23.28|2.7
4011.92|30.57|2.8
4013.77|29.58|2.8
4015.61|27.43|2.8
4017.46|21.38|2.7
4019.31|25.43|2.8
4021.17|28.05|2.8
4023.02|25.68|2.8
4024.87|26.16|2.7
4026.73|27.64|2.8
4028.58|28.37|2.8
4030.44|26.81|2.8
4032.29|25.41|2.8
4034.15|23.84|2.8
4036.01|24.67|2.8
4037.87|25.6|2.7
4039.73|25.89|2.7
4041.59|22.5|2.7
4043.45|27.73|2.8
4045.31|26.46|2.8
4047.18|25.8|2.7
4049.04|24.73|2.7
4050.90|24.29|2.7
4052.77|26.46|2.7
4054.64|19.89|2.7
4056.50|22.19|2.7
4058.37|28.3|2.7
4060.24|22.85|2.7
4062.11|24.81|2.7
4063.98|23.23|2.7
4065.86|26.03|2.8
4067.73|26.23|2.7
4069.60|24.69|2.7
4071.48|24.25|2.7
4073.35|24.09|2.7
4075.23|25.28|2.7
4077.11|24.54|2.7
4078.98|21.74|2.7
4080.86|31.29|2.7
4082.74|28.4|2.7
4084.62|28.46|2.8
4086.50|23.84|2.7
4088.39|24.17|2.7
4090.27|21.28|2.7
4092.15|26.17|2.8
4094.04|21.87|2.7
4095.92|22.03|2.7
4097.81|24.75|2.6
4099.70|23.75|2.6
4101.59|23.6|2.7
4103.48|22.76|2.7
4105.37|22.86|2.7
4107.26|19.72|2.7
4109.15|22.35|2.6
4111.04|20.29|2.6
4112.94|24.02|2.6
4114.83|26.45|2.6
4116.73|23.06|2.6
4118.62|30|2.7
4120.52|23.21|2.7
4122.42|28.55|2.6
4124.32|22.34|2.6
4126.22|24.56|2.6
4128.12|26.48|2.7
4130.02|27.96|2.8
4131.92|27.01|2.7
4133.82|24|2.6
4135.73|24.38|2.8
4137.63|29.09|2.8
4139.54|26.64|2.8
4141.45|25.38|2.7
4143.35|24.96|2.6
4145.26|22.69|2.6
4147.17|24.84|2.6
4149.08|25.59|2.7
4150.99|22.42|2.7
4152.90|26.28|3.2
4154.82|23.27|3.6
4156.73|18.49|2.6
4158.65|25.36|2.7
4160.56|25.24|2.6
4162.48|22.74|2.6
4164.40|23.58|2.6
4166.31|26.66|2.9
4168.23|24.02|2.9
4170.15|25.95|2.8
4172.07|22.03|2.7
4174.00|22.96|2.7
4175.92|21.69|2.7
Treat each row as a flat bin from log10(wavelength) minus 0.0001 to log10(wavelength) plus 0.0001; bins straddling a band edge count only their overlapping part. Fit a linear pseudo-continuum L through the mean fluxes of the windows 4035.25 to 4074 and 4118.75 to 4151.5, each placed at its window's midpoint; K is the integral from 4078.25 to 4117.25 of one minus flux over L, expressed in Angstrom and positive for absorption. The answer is 1.8 Angstrom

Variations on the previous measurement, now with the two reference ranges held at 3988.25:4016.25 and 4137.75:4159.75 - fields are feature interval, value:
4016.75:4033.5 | -0.52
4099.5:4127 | 0.90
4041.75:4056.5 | 0.25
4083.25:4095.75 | 0.27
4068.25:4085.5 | -0.64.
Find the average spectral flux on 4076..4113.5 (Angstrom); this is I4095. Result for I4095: 23.9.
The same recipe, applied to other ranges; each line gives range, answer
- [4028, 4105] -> 24.8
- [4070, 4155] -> 24.7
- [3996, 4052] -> 25.7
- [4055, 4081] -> 24.7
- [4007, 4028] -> 26.9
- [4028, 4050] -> 25.6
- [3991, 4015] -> 25.6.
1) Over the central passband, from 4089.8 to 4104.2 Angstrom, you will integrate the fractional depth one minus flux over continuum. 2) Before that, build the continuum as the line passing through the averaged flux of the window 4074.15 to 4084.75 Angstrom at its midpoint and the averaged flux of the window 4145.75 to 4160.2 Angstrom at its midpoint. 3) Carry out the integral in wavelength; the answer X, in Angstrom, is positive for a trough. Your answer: 1.37 Angstrom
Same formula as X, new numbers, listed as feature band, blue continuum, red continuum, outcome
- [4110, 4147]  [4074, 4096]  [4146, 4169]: -1.3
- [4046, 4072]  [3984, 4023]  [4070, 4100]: 0.2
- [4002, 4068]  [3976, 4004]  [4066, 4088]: -3.9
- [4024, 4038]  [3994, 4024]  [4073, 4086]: -0.1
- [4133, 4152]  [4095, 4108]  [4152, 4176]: -1.3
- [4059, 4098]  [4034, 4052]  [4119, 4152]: 0.8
